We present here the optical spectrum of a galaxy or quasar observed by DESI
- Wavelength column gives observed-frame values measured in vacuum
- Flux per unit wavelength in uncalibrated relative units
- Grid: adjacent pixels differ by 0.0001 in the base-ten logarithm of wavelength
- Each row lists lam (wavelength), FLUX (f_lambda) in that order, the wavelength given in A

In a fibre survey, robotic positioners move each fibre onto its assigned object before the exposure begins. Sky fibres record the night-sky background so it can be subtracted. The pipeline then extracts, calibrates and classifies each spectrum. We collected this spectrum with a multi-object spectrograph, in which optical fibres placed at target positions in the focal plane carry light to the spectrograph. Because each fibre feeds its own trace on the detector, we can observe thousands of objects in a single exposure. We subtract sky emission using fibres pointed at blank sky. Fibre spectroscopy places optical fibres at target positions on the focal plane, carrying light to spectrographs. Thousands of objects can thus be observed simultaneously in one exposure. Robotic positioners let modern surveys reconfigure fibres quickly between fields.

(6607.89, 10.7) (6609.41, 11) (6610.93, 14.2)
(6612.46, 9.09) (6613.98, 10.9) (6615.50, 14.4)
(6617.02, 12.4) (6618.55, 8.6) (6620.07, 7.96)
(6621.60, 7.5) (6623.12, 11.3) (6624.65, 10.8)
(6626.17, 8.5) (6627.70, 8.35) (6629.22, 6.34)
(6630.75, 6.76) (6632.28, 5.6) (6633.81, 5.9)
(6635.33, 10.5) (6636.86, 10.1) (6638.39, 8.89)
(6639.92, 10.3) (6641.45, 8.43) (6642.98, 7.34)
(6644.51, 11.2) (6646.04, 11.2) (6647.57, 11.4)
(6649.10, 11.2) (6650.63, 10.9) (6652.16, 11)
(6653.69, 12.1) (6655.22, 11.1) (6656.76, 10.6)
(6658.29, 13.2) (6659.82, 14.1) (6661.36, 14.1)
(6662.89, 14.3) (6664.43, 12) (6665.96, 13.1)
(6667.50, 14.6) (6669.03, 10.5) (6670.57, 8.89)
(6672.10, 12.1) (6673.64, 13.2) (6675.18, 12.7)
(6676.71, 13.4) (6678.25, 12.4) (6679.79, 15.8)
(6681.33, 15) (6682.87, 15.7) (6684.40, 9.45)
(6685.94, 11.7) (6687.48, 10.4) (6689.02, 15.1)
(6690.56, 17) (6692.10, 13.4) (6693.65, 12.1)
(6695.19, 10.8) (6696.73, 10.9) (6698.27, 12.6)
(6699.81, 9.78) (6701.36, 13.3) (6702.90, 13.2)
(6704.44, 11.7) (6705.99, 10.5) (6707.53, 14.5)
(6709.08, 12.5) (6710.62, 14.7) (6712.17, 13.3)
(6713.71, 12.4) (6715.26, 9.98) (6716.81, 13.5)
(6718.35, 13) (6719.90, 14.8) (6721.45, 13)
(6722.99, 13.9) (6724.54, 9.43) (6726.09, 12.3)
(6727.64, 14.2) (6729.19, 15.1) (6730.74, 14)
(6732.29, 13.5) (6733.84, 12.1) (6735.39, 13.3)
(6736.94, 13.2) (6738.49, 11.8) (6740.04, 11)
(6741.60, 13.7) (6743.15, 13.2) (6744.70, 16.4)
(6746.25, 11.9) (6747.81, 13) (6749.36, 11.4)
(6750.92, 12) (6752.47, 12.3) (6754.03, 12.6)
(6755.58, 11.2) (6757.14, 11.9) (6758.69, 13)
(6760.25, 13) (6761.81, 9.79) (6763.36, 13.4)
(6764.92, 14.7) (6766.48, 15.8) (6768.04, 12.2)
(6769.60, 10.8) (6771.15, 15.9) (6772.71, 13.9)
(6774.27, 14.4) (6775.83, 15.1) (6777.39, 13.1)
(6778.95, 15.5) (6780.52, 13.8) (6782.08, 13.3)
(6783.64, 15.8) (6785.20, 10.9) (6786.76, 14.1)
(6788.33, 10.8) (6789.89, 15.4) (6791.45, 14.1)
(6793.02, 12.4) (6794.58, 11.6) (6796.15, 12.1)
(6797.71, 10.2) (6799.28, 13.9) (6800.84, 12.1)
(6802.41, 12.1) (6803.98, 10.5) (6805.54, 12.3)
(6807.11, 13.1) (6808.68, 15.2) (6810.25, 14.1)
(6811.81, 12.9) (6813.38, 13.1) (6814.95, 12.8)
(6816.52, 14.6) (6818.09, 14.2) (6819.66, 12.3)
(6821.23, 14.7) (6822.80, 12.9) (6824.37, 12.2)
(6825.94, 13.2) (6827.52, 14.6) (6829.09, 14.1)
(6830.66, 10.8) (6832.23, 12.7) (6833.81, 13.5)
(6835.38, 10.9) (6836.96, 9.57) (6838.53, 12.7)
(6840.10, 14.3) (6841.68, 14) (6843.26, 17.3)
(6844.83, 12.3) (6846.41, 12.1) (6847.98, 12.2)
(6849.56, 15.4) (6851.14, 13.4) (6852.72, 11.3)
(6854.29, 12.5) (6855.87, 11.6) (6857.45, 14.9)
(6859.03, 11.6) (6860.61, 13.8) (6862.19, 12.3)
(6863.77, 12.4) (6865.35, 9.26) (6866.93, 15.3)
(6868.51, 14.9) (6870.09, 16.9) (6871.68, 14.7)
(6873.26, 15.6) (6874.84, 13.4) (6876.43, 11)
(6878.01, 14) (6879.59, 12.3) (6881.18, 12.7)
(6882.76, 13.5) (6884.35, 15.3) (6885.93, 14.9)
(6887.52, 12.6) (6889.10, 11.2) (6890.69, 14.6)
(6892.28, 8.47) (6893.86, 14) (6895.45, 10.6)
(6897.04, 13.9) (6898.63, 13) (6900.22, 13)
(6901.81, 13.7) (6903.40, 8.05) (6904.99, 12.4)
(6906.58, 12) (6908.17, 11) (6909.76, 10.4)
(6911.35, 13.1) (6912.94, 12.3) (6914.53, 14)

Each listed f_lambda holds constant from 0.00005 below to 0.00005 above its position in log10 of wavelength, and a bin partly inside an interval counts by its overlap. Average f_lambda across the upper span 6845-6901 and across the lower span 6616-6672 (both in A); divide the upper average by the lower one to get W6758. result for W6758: 1.26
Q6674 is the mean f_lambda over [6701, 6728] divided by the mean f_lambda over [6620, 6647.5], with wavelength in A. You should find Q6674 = 1.45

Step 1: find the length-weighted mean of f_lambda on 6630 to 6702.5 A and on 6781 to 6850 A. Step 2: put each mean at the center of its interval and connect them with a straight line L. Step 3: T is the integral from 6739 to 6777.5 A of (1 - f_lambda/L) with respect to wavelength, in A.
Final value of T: -1.6 A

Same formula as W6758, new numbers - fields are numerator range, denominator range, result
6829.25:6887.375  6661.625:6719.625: 1.04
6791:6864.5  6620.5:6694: 1.15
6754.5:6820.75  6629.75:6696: 1.13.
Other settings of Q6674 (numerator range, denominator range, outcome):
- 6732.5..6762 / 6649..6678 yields 1.02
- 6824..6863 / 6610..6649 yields 1.35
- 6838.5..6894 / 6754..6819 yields 1.01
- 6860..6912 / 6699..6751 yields 1.00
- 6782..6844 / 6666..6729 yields 1.02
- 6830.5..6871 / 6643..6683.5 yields 1.05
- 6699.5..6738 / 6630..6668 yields 1.20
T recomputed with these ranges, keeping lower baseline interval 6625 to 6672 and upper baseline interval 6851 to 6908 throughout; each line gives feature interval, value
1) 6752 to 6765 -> -0.8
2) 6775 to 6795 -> -2.8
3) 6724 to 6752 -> -3.7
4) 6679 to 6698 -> -3.9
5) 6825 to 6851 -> -1.4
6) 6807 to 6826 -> -2.0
